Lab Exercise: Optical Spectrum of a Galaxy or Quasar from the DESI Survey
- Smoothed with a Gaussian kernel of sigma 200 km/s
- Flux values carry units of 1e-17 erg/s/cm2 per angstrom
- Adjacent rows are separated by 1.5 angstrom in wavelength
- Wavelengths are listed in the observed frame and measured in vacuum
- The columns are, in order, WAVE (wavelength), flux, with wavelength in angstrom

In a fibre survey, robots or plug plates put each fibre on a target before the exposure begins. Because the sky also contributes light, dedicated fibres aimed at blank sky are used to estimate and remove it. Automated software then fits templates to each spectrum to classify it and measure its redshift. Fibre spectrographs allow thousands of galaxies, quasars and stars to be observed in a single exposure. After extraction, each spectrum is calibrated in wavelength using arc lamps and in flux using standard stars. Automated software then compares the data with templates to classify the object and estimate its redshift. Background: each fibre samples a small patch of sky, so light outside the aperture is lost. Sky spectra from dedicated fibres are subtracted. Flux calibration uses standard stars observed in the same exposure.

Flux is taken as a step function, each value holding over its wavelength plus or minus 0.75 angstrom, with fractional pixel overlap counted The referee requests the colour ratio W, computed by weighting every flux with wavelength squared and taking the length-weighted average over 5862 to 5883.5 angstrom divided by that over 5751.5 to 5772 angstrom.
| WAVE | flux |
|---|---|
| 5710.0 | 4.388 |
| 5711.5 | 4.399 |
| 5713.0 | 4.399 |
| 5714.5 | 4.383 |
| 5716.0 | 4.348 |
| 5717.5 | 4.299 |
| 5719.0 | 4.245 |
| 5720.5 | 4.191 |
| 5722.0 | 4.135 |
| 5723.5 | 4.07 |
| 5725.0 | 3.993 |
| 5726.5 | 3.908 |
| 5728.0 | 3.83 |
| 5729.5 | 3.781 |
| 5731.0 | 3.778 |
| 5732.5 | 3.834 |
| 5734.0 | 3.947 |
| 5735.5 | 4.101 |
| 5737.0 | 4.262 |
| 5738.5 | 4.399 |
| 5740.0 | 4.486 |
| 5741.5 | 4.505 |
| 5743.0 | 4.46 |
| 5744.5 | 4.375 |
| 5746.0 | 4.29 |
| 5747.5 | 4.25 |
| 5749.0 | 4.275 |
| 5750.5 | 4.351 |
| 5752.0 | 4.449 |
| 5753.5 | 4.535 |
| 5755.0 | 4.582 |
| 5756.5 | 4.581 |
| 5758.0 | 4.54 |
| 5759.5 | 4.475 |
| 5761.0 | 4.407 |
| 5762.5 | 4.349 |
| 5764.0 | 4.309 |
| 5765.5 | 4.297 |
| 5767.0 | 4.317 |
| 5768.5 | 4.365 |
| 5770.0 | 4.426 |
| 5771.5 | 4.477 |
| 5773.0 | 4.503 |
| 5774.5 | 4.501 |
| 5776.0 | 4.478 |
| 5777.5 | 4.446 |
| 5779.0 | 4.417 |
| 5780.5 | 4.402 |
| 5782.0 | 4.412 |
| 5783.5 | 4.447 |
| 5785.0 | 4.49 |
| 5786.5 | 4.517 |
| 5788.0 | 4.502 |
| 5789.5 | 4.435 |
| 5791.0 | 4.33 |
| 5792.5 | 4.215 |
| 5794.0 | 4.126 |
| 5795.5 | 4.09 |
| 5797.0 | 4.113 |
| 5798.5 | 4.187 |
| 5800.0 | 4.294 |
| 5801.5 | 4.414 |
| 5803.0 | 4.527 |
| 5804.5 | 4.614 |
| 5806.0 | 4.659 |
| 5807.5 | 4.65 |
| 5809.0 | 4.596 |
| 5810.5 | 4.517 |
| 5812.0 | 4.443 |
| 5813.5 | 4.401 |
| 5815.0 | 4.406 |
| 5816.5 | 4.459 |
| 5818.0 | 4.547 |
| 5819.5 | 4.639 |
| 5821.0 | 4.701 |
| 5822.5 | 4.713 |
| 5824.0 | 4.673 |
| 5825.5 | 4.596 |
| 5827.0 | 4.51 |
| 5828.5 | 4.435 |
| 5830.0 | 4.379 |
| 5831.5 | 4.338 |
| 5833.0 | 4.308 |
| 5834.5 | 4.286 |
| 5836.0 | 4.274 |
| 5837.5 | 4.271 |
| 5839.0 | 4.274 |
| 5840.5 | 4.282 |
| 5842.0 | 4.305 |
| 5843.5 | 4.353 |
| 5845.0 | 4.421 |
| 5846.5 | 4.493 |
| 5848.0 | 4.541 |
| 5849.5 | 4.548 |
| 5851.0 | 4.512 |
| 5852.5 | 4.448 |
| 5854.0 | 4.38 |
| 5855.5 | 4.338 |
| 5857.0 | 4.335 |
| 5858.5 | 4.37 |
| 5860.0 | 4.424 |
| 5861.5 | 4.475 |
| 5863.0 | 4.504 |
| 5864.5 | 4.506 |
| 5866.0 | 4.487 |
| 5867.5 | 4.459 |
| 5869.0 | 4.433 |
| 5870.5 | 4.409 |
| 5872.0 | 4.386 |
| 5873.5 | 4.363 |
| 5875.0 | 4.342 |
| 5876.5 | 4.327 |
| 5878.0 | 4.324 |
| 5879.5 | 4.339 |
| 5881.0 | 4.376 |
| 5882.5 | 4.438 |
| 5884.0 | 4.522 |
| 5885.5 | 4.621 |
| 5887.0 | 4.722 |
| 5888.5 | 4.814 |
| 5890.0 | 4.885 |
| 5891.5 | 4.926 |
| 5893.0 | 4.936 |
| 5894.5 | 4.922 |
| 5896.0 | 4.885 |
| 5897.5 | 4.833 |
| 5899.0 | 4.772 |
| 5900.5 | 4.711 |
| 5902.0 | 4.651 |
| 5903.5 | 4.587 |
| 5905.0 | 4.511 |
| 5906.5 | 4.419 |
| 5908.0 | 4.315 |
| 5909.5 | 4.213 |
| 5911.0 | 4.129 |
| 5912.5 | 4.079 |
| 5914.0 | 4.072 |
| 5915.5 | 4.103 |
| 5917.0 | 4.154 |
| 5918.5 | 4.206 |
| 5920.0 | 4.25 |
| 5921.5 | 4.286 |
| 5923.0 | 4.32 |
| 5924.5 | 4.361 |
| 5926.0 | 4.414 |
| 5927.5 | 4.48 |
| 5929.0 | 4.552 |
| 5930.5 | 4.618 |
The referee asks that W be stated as 1.03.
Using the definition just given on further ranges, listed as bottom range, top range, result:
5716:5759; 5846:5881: 1.09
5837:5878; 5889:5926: 1.03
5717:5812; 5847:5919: 1.08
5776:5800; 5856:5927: 1.06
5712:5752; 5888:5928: 1.14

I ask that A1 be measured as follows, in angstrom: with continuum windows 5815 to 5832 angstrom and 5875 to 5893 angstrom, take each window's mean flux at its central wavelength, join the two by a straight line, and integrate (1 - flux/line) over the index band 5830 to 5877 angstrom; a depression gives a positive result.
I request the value 1.7 angstrom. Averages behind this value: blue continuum 4.54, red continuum 4.58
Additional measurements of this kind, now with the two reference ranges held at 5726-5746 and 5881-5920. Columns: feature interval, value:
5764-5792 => -1.2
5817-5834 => -0.7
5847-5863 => -0.1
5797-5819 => -0.8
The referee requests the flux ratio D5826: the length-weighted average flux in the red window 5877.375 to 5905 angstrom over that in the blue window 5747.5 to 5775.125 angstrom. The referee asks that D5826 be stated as 1.06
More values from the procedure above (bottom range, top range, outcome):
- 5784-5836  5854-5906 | 1.03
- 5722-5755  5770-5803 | 1.04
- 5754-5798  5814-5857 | 1.01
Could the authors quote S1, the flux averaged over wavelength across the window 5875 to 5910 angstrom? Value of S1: 4.61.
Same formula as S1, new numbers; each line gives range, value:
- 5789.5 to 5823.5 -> 4.44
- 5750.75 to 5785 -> 4.44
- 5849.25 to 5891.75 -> 4.48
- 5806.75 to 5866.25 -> 4.45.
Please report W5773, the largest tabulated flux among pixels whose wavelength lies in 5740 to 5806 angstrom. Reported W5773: 4.659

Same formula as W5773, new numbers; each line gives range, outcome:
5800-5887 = 4.722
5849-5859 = 4.548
